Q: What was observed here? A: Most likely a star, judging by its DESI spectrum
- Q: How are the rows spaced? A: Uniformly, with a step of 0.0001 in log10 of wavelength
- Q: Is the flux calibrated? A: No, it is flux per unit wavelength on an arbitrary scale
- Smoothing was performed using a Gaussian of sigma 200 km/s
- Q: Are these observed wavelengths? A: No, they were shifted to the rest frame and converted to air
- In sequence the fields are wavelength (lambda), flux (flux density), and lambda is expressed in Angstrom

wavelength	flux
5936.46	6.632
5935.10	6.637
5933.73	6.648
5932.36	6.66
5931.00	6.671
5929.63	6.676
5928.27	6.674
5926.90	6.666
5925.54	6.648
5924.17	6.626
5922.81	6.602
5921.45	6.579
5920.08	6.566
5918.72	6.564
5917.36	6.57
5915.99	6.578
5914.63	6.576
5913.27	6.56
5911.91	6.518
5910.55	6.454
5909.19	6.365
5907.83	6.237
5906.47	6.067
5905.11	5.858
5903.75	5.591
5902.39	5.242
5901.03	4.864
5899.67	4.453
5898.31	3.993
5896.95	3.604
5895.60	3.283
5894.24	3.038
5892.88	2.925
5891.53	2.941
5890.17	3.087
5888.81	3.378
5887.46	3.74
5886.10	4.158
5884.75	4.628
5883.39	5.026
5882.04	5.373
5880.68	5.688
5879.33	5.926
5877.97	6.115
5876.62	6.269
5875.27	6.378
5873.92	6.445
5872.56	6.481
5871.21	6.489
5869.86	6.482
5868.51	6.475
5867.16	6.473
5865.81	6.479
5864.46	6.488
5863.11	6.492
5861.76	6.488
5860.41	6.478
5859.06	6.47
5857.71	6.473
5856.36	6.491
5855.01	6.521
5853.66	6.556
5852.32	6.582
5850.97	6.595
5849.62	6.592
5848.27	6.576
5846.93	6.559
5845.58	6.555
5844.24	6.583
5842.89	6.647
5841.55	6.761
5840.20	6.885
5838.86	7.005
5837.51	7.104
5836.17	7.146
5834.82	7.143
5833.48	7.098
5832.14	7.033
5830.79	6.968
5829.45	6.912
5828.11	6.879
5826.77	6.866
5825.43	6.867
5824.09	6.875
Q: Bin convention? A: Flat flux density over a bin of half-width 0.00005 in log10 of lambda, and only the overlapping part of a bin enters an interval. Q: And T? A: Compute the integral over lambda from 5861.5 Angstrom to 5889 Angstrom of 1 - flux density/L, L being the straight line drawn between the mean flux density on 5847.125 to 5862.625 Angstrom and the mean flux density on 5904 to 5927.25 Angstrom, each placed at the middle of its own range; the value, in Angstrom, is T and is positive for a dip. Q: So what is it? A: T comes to 2.9 Angstrom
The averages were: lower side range 6.53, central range 5.82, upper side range 6.46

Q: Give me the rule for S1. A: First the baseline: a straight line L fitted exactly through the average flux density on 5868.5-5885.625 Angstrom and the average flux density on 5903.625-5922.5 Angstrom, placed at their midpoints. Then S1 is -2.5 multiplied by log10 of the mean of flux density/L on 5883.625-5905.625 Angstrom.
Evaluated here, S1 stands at 0.46 mag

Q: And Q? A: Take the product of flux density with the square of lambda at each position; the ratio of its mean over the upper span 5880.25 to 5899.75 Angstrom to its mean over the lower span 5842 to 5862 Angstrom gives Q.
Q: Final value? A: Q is 0.61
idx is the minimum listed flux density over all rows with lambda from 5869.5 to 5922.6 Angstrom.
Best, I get 2.925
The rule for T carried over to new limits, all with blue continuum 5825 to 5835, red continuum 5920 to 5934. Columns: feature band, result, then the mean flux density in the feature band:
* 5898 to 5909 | 2.2 Angstrom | 5.38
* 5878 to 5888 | 2.6 Angstrom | 5.02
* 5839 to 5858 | 0.8 Angstrom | 6.61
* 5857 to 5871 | 0.8 Angstrom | 6.48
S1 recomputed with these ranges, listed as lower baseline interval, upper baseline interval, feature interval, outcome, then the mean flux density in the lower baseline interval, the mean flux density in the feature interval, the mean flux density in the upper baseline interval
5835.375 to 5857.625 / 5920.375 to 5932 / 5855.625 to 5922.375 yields 0.19 mag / 6.69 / 5.59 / 6.64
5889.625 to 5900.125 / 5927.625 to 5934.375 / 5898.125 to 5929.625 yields -0.21 mag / 3.4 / 6.17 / 6.67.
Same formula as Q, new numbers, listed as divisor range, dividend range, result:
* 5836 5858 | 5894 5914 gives 0.80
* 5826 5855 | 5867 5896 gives 0.75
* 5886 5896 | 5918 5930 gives 2.05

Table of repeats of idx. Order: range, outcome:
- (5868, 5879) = 6.115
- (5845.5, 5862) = 6.47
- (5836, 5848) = 6.555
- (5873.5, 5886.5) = 4.158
